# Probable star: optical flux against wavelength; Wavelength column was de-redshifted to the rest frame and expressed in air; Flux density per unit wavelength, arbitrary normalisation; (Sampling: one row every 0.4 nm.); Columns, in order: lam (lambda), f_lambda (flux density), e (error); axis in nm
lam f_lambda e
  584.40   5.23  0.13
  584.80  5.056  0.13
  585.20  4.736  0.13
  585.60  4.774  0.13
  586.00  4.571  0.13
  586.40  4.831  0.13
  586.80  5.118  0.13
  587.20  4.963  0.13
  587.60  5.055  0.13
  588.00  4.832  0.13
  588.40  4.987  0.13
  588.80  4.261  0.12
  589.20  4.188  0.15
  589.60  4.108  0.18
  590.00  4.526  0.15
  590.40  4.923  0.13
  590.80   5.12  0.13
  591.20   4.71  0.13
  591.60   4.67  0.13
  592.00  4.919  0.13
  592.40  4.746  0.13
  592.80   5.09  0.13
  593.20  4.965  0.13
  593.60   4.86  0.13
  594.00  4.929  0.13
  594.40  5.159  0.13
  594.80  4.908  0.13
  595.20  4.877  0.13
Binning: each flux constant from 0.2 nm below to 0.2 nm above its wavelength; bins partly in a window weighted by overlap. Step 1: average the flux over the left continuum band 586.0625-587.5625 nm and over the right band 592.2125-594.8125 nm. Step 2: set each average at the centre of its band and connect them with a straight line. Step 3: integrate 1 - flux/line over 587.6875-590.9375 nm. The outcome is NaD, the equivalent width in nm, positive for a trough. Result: 0.21 nm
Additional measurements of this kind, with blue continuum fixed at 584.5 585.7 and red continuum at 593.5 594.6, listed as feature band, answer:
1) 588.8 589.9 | 0.16 nm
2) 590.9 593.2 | 0.06 nm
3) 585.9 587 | 0.01 nm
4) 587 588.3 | -0.01 nm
